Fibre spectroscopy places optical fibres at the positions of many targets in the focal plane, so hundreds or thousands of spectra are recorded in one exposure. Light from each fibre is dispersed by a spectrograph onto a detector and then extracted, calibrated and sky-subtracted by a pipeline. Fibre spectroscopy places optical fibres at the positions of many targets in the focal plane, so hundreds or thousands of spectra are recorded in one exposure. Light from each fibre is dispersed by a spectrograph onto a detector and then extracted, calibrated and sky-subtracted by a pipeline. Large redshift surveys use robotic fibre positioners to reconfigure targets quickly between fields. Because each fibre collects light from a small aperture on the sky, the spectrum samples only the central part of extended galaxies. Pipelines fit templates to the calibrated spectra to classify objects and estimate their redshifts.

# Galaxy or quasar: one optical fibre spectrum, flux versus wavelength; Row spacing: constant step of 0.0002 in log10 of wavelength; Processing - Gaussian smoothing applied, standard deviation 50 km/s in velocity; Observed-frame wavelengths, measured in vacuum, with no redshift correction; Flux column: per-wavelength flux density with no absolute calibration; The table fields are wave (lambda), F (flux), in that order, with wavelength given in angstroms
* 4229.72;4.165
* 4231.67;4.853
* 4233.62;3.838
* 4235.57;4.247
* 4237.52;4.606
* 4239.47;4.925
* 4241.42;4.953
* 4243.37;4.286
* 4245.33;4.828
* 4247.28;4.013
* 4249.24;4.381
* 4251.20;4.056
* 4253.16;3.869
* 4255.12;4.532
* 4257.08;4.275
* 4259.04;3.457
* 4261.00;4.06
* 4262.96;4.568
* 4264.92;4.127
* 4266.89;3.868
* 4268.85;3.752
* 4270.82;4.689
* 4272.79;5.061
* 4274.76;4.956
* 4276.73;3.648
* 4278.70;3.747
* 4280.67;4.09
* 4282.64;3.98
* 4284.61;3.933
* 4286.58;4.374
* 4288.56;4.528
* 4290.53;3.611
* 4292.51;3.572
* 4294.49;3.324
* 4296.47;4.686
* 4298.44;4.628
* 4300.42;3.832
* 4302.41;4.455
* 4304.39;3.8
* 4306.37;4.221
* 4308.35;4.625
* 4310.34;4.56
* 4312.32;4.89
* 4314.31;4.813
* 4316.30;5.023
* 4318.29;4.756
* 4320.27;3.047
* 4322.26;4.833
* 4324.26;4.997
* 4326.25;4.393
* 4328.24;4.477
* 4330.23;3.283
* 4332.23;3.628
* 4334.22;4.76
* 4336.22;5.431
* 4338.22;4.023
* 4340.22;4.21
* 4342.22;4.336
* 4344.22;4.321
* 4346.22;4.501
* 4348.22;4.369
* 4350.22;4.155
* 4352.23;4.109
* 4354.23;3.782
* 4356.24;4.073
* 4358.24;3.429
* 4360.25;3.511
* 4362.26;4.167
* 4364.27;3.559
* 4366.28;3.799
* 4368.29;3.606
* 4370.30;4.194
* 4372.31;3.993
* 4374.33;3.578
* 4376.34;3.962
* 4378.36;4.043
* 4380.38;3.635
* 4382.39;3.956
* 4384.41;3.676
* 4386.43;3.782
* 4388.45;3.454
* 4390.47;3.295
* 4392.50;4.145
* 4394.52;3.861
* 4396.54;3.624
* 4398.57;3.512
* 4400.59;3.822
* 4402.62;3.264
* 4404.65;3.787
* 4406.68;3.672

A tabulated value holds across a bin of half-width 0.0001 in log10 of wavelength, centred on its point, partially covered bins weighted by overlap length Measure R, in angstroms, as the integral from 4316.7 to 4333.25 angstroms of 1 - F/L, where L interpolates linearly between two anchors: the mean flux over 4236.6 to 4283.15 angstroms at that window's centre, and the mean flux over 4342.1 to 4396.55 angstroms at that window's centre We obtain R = -0.7 angstroms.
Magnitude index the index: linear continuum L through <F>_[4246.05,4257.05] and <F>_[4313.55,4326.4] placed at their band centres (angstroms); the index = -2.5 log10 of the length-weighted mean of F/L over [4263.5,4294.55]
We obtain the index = 0.06 mag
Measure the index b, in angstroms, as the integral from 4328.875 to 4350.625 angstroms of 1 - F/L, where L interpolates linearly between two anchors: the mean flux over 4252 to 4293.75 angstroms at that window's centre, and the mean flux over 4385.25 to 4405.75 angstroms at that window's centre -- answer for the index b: -2.3 angstroms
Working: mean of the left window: 4.12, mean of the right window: 3.65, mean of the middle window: 4.28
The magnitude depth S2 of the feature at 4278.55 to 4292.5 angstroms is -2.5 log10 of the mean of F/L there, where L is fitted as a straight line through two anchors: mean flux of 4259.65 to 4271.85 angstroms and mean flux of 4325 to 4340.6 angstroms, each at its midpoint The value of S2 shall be 0.05 mag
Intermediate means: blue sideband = 4.16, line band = 4.02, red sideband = 4.29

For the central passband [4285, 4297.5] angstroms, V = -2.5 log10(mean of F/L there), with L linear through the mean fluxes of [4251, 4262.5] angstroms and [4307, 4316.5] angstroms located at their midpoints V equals 0.12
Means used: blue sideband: 4.07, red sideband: 4.74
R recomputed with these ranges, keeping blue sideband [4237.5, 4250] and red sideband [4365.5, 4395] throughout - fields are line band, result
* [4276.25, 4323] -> 0.4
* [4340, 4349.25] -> -0.8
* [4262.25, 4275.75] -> 0.0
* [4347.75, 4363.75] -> 0.1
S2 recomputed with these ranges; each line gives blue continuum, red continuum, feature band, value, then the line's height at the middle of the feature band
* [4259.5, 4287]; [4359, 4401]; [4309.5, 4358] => -0.10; 3.95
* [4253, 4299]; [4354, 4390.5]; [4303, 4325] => -0.13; 4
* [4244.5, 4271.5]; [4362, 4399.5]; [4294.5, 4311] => -0.07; 4.02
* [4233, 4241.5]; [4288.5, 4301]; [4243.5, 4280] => 0.02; 4.29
